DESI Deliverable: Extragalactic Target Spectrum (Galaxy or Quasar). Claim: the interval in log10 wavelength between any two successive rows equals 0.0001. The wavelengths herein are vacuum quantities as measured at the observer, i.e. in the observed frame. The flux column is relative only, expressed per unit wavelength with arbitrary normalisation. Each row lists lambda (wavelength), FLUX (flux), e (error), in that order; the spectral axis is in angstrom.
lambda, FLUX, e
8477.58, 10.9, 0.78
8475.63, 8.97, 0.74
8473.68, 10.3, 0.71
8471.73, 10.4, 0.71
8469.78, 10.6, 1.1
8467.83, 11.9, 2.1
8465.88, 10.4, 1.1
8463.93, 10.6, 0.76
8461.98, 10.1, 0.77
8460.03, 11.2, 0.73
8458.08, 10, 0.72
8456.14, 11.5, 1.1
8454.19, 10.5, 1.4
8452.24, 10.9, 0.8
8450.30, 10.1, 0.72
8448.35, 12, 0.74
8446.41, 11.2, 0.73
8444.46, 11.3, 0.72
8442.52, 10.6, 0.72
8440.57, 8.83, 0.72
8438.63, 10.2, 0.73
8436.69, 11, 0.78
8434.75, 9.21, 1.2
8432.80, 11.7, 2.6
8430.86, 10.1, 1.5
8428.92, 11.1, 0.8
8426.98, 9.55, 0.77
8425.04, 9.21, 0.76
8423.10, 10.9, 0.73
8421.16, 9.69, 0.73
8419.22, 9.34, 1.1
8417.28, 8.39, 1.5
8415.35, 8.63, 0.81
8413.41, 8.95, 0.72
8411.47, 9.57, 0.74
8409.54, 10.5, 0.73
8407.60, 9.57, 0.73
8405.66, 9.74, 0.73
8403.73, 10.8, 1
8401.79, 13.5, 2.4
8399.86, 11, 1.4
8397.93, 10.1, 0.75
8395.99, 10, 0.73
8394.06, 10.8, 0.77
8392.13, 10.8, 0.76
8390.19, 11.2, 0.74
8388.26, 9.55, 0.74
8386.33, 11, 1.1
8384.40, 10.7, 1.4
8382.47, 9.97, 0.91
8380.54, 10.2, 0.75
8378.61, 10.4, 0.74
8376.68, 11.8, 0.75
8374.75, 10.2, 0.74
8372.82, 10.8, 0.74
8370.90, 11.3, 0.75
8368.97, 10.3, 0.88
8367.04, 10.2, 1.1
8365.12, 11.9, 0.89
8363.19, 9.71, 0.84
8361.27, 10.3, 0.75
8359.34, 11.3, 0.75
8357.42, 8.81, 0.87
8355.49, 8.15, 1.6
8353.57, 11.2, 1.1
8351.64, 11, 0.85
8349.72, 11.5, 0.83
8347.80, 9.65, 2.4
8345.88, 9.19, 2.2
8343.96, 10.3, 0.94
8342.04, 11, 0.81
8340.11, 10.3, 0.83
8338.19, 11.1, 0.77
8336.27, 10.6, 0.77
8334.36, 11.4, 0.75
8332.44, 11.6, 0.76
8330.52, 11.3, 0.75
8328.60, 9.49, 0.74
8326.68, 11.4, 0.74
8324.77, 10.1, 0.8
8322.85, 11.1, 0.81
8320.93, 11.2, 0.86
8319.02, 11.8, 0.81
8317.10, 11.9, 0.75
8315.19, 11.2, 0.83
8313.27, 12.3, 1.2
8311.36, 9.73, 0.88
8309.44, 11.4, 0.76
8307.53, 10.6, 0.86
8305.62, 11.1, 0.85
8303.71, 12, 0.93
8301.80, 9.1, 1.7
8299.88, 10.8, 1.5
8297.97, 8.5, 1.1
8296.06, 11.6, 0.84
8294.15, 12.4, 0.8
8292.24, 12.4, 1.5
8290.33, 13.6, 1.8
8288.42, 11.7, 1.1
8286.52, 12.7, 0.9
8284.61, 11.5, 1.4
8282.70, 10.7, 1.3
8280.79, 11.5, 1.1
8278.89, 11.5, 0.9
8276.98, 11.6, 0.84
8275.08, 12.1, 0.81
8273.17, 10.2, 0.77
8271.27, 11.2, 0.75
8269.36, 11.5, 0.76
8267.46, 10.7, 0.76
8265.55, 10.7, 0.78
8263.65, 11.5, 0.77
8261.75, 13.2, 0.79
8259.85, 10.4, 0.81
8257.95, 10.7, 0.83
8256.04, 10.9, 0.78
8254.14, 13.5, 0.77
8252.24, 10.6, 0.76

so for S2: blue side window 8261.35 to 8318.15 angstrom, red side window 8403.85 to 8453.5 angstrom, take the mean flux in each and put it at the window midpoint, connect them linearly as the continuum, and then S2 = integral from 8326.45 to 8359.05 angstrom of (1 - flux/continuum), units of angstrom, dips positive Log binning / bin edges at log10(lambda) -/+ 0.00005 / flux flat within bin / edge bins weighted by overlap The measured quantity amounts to 1.2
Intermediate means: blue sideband 11.3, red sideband 10.1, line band 10.5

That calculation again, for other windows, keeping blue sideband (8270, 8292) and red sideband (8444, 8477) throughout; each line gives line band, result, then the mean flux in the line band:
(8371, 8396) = 1.1 angstrom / 10.6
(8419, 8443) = 1.6 angstrom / 10.1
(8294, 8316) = 1.4 angstrom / 10.8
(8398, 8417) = 1.4 angstrom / 10.2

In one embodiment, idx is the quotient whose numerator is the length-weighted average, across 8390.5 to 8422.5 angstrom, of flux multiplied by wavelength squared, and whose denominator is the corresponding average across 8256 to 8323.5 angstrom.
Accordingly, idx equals 0.9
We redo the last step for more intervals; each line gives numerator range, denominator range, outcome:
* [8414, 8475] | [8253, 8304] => 0.95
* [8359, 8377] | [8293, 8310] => 1.01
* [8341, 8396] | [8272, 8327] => 0.94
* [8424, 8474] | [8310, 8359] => 1.01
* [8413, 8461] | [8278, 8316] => 0.94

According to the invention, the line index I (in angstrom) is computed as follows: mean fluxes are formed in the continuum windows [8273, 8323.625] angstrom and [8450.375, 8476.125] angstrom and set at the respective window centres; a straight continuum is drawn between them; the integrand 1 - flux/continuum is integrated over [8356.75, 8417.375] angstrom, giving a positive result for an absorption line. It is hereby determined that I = 2.95 angstrom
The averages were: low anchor 11.4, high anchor 10.6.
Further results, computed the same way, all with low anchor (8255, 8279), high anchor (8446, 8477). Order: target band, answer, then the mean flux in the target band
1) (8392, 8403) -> -0.2 angstrom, 11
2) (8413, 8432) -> 2.0 angstrom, 9.63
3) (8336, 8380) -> 2.0 angstrom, 10.5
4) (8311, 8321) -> -0.3 angstrom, 11.5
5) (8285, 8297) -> -1.3 angstrom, 12.4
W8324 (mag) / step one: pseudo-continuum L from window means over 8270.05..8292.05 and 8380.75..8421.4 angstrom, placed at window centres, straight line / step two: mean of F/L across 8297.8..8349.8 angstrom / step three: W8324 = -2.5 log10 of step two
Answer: 0.04 mag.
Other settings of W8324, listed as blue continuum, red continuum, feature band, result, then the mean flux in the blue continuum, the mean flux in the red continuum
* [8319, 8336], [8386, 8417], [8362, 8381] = -0.01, 11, 10.3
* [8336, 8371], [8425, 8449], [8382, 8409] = -0.02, 10.4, 10.5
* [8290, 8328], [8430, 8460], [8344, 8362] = 0.09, 11.2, 10.6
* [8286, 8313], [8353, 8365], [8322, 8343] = -0.03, 11.3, 10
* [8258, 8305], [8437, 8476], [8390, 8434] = 0.06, 11.4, 10.6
